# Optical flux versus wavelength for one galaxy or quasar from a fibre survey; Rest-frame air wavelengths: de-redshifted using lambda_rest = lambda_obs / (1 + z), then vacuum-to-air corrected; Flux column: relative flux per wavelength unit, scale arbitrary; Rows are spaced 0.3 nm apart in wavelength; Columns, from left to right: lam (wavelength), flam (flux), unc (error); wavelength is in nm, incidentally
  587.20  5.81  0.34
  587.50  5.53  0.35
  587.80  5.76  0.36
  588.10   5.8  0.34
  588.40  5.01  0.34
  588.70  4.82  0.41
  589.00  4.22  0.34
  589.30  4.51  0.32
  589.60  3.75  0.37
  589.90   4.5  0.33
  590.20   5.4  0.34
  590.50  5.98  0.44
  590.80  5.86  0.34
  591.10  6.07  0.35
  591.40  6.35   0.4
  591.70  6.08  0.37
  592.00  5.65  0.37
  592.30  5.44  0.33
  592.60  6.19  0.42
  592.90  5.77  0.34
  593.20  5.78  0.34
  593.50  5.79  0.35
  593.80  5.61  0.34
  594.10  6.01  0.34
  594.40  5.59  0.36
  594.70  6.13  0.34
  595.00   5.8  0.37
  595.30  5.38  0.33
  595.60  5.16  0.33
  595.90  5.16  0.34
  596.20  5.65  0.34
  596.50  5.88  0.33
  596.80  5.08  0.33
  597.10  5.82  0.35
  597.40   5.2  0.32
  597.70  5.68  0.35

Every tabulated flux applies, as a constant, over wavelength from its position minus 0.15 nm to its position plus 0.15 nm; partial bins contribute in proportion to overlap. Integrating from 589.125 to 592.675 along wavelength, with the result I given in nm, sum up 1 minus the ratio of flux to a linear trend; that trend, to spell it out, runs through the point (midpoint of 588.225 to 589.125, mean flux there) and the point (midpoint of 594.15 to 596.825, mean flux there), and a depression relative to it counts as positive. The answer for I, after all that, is -0.31 nm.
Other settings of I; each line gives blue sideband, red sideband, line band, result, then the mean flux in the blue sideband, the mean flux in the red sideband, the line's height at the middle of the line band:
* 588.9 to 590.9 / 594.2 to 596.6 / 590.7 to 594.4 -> -0.46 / 4.88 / 5.6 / 5.23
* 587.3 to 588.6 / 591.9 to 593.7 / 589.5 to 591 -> 0.12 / 5.51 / 5.77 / 5.63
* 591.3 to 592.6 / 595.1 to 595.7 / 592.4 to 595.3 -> -0.13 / 5.9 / 5.32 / 5.58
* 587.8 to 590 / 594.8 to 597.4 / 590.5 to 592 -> -0.32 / 4.74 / 5.49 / 4.98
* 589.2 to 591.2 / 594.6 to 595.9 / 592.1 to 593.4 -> -0.11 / 5.15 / 5.55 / 5.35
